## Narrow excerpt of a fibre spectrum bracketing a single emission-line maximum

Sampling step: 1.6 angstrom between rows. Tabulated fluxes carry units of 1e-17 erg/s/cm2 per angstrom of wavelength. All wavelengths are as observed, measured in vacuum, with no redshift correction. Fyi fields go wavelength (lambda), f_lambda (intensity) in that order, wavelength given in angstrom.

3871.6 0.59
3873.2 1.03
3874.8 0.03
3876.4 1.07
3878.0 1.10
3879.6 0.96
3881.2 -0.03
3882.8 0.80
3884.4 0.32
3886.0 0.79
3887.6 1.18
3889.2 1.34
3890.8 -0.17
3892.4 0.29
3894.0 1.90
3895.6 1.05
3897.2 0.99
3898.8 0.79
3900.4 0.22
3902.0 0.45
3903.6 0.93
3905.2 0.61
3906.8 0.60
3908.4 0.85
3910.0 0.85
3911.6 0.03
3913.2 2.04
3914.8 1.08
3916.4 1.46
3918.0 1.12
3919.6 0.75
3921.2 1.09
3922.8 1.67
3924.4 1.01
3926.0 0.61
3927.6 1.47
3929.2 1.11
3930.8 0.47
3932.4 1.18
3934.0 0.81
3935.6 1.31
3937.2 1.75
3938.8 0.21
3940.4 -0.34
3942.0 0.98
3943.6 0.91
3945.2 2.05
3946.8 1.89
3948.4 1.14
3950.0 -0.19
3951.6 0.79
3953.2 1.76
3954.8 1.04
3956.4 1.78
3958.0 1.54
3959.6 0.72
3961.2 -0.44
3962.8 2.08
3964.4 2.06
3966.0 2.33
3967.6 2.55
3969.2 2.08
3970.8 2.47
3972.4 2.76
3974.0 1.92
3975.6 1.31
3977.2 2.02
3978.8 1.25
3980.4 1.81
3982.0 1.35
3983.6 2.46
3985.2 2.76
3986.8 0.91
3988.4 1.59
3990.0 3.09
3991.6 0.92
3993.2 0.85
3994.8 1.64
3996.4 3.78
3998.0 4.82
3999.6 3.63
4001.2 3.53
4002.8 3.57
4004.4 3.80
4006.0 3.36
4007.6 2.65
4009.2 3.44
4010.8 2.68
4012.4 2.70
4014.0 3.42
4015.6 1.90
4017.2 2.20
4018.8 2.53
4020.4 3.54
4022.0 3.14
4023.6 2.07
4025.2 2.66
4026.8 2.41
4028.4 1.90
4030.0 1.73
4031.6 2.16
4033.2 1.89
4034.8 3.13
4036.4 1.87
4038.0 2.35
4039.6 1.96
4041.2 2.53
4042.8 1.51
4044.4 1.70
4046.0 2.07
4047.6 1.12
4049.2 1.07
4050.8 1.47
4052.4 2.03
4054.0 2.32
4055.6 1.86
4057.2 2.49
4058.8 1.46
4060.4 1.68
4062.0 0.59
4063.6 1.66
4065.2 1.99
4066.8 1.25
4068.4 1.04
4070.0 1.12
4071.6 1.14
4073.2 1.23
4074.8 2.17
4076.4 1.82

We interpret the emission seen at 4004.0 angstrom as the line Lyman alpha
